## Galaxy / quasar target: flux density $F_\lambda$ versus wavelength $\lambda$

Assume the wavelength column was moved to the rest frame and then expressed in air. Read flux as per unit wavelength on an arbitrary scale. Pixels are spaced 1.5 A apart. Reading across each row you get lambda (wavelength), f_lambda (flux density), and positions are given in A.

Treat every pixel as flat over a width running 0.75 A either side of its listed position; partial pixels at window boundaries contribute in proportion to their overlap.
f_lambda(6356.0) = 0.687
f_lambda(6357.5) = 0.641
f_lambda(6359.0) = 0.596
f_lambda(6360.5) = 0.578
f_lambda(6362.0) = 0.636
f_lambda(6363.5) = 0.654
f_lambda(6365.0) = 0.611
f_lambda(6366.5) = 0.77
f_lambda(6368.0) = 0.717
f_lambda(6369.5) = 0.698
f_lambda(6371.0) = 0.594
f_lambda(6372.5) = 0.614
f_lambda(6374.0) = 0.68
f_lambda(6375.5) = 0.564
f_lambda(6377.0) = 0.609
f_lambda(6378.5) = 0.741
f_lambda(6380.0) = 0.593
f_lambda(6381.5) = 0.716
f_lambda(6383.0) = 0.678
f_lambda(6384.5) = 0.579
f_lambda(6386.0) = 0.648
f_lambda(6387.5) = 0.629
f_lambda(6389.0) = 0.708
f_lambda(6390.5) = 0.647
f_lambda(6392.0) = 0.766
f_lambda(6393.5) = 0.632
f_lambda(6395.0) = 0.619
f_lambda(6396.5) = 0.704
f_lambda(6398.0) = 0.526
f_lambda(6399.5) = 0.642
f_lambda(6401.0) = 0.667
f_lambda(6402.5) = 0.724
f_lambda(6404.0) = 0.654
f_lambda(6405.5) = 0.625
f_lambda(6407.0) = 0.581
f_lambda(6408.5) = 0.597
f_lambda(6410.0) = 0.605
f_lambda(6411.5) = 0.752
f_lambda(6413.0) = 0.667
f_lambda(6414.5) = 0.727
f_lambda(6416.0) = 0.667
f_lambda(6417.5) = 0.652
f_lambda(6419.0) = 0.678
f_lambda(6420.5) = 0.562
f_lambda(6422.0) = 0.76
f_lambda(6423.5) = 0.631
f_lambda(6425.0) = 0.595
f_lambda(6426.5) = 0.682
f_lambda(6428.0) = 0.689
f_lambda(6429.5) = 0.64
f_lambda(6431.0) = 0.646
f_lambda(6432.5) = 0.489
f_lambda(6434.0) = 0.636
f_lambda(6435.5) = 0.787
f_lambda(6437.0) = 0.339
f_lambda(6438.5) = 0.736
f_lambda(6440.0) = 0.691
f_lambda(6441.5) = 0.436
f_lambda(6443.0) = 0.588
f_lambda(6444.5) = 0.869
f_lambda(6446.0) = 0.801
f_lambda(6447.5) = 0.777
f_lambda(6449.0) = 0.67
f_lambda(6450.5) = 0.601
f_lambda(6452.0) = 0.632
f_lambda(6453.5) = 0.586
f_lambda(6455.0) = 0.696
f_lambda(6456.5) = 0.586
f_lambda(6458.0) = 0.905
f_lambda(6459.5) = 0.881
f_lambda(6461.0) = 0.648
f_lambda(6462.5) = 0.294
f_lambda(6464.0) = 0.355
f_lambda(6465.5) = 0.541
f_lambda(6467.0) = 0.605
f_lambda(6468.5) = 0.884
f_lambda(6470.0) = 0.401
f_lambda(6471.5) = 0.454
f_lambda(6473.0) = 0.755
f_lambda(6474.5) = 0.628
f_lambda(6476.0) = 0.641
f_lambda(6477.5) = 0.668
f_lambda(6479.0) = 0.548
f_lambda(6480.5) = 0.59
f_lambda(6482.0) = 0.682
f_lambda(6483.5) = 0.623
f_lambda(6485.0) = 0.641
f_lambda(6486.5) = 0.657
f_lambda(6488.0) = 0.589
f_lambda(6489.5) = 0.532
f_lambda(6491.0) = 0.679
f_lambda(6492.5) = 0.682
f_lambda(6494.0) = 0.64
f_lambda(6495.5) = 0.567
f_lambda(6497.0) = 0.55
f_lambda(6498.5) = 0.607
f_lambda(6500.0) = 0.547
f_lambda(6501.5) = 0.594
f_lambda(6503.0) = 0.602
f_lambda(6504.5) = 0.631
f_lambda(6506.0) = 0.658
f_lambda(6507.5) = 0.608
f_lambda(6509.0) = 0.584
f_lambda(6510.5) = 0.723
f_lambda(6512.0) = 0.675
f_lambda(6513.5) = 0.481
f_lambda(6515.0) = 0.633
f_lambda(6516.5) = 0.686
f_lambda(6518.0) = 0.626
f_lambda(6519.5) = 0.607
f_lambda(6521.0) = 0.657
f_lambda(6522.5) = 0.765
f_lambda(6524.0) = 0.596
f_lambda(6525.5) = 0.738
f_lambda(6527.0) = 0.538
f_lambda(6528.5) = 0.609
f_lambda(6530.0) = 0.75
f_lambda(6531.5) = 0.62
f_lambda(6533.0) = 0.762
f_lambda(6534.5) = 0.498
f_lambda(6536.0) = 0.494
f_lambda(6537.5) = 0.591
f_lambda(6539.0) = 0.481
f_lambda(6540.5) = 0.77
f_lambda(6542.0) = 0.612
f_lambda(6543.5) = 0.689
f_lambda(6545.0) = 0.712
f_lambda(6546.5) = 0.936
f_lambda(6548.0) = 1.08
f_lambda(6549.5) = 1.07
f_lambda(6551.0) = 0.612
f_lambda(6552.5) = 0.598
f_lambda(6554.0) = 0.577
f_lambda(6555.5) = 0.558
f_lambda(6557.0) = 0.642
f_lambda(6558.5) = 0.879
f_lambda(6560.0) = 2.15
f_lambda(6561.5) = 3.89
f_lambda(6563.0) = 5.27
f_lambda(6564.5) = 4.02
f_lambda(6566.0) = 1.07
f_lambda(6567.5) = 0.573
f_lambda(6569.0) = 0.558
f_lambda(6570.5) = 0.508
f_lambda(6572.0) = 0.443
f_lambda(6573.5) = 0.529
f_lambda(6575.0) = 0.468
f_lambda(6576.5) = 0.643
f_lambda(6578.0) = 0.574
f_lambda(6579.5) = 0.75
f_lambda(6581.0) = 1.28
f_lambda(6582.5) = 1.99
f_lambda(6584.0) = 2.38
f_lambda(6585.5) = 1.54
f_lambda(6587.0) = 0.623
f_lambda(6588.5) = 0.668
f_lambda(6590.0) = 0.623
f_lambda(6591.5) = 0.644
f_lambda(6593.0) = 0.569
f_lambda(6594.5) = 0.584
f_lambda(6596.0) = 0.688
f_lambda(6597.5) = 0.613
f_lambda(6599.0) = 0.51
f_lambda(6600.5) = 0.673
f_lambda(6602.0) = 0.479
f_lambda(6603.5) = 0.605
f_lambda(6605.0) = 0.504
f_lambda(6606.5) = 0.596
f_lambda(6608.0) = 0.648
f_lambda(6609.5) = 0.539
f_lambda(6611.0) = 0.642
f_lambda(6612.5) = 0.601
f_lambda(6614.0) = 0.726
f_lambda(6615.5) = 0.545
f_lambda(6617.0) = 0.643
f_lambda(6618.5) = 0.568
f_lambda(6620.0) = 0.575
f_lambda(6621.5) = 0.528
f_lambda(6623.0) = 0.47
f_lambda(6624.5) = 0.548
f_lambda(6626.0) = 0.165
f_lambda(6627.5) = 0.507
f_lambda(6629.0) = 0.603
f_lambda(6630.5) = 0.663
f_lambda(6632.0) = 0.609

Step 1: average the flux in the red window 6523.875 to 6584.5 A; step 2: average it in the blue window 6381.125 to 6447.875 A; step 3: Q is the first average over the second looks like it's 1.6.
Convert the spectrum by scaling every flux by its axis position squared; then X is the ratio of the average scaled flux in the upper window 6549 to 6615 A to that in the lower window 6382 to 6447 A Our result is 1.65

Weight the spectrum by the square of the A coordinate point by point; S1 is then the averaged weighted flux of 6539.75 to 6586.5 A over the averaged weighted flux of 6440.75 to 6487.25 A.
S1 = 2.0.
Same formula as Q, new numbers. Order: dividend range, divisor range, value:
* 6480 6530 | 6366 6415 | 0.95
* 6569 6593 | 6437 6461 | 1.30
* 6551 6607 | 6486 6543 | 1.74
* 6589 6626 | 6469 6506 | 0.96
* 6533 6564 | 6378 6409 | 1.80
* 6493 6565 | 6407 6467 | 1.42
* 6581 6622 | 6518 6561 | 1.01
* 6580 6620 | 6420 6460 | 1.18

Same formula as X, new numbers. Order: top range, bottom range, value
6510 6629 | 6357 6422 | 1.37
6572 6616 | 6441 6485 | 1.25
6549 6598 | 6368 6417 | 1.90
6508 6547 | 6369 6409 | 1.04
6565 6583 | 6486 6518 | 1.35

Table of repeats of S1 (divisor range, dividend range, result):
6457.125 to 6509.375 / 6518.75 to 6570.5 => 1.75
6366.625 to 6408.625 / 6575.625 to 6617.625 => 1.28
